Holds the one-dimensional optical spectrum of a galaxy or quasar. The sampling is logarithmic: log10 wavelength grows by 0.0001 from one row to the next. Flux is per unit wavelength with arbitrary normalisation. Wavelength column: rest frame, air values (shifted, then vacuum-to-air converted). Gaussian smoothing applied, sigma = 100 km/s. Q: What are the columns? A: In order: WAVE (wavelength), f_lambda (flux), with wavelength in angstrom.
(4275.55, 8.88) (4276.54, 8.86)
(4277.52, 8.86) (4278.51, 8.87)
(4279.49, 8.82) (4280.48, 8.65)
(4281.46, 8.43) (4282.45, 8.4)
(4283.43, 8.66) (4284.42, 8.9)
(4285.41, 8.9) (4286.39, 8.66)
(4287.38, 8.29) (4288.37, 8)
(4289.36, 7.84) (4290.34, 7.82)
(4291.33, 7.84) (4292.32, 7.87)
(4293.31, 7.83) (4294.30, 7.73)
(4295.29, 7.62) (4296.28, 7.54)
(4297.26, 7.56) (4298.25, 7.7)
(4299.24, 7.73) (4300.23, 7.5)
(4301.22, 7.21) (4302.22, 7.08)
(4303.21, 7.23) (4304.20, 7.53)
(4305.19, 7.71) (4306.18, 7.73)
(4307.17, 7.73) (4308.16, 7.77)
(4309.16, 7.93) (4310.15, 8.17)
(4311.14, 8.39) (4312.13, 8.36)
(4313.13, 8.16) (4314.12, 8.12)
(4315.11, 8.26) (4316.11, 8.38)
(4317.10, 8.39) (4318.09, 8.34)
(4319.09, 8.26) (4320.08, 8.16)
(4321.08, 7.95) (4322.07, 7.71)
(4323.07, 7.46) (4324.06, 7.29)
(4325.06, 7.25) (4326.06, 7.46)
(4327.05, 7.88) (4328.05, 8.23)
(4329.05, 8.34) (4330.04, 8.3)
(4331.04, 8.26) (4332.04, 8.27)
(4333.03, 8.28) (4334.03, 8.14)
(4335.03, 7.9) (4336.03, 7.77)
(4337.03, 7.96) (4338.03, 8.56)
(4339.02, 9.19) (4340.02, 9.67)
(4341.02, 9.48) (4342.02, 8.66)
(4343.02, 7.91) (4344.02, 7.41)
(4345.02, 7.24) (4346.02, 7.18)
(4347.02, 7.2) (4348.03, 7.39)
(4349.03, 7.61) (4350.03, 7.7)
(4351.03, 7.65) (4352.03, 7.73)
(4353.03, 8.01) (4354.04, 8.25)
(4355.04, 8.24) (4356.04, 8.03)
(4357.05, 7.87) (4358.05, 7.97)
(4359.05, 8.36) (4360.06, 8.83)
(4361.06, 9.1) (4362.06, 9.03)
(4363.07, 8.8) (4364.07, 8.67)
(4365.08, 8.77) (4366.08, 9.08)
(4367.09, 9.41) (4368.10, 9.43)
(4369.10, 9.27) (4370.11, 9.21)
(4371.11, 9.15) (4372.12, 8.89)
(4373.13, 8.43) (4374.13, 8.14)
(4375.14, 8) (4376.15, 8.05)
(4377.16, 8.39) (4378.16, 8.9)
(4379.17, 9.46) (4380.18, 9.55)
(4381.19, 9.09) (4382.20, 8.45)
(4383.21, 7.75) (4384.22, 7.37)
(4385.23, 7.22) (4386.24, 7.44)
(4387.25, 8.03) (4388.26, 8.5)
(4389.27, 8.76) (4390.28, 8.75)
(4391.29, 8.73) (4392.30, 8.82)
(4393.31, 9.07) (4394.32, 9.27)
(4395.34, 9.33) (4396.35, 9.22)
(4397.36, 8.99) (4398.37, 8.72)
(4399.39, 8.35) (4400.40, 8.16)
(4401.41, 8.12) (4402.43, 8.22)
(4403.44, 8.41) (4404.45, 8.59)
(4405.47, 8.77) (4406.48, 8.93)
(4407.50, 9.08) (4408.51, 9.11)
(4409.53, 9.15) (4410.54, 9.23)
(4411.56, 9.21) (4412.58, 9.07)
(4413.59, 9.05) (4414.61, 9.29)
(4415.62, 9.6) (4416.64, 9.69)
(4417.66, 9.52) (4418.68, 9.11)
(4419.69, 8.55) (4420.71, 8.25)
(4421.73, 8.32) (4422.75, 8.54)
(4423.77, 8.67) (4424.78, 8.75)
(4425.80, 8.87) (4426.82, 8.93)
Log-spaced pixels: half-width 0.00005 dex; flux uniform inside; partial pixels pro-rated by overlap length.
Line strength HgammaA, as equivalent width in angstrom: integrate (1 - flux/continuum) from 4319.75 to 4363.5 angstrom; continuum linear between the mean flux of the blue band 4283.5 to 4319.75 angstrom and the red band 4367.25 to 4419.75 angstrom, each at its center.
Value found 1.2 angstrom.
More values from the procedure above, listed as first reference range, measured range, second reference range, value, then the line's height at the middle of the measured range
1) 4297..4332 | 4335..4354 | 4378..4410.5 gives 0.3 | 8.16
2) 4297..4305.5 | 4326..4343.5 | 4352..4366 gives -0.7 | 8.03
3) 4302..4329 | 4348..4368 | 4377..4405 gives -0.2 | 8.27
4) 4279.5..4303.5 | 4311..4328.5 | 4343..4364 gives 0.0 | 7.99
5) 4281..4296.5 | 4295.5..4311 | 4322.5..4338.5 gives 0.9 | 8.08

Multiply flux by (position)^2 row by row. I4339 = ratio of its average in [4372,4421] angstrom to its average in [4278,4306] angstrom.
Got 1.14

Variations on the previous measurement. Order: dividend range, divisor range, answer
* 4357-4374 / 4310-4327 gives 1.13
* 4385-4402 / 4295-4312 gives 1.17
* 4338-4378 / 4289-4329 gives 1.10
